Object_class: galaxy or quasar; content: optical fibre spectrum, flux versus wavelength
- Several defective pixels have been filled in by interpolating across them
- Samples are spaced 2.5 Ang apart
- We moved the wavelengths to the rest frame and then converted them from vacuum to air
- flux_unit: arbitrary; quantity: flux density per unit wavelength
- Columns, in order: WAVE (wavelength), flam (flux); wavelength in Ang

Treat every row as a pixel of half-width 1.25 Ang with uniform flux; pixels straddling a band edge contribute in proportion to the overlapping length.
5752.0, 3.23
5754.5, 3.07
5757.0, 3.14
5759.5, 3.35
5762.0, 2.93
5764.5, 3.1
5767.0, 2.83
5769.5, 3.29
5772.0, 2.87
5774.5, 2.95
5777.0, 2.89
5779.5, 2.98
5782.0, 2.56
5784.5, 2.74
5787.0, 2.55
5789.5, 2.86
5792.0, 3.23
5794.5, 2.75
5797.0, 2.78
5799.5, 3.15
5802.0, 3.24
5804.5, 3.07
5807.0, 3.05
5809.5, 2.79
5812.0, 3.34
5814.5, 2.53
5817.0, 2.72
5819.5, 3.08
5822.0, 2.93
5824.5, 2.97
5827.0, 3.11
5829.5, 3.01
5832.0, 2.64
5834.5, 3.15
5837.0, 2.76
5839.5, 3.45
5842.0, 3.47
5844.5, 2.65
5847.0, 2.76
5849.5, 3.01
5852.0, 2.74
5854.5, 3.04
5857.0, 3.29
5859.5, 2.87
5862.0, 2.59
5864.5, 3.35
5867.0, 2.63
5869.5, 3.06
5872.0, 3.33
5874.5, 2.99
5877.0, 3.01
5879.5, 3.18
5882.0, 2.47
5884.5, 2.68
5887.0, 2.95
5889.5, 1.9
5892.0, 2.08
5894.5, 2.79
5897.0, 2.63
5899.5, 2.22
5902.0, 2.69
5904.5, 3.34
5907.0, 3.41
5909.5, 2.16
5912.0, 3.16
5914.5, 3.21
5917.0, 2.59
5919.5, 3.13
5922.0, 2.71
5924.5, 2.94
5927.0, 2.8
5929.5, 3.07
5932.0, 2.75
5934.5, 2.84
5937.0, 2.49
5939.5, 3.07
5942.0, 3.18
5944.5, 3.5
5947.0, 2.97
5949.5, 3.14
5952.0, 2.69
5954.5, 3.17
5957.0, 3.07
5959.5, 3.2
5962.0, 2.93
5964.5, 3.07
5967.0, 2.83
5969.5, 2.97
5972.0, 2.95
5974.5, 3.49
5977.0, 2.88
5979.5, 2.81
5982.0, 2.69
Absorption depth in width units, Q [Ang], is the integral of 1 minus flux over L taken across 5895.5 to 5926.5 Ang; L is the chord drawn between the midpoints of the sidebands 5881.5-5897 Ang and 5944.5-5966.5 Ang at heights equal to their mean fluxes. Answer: -2.0 Ang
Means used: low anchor 2.49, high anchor 3.05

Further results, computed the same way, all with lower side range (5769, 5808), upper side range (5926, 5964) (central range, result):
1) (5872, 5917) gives 3.09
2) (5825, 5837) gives -0.04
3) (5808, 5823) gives 0.20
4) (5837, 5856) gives -0.33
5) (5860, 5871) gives 0.17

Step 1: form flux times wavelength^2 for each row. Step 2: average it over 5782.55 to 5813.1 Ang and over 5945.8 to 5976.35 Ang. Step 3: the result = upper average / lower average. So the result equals 1.09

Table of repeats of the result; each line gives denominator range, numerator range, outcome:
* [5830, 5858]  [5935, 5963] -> 1.05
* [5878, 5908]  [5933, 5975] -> 1.15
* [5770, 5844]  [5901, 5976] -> 1.06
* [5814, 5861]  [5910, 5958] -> 1.03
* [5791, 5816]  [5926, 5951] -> 1.04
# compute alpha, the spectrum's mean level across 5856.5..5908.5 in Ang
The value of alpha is 2.82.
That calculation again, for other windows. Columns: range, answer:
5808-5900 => 2.88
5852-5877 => 3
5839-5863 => 2.98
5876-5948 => 2.82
